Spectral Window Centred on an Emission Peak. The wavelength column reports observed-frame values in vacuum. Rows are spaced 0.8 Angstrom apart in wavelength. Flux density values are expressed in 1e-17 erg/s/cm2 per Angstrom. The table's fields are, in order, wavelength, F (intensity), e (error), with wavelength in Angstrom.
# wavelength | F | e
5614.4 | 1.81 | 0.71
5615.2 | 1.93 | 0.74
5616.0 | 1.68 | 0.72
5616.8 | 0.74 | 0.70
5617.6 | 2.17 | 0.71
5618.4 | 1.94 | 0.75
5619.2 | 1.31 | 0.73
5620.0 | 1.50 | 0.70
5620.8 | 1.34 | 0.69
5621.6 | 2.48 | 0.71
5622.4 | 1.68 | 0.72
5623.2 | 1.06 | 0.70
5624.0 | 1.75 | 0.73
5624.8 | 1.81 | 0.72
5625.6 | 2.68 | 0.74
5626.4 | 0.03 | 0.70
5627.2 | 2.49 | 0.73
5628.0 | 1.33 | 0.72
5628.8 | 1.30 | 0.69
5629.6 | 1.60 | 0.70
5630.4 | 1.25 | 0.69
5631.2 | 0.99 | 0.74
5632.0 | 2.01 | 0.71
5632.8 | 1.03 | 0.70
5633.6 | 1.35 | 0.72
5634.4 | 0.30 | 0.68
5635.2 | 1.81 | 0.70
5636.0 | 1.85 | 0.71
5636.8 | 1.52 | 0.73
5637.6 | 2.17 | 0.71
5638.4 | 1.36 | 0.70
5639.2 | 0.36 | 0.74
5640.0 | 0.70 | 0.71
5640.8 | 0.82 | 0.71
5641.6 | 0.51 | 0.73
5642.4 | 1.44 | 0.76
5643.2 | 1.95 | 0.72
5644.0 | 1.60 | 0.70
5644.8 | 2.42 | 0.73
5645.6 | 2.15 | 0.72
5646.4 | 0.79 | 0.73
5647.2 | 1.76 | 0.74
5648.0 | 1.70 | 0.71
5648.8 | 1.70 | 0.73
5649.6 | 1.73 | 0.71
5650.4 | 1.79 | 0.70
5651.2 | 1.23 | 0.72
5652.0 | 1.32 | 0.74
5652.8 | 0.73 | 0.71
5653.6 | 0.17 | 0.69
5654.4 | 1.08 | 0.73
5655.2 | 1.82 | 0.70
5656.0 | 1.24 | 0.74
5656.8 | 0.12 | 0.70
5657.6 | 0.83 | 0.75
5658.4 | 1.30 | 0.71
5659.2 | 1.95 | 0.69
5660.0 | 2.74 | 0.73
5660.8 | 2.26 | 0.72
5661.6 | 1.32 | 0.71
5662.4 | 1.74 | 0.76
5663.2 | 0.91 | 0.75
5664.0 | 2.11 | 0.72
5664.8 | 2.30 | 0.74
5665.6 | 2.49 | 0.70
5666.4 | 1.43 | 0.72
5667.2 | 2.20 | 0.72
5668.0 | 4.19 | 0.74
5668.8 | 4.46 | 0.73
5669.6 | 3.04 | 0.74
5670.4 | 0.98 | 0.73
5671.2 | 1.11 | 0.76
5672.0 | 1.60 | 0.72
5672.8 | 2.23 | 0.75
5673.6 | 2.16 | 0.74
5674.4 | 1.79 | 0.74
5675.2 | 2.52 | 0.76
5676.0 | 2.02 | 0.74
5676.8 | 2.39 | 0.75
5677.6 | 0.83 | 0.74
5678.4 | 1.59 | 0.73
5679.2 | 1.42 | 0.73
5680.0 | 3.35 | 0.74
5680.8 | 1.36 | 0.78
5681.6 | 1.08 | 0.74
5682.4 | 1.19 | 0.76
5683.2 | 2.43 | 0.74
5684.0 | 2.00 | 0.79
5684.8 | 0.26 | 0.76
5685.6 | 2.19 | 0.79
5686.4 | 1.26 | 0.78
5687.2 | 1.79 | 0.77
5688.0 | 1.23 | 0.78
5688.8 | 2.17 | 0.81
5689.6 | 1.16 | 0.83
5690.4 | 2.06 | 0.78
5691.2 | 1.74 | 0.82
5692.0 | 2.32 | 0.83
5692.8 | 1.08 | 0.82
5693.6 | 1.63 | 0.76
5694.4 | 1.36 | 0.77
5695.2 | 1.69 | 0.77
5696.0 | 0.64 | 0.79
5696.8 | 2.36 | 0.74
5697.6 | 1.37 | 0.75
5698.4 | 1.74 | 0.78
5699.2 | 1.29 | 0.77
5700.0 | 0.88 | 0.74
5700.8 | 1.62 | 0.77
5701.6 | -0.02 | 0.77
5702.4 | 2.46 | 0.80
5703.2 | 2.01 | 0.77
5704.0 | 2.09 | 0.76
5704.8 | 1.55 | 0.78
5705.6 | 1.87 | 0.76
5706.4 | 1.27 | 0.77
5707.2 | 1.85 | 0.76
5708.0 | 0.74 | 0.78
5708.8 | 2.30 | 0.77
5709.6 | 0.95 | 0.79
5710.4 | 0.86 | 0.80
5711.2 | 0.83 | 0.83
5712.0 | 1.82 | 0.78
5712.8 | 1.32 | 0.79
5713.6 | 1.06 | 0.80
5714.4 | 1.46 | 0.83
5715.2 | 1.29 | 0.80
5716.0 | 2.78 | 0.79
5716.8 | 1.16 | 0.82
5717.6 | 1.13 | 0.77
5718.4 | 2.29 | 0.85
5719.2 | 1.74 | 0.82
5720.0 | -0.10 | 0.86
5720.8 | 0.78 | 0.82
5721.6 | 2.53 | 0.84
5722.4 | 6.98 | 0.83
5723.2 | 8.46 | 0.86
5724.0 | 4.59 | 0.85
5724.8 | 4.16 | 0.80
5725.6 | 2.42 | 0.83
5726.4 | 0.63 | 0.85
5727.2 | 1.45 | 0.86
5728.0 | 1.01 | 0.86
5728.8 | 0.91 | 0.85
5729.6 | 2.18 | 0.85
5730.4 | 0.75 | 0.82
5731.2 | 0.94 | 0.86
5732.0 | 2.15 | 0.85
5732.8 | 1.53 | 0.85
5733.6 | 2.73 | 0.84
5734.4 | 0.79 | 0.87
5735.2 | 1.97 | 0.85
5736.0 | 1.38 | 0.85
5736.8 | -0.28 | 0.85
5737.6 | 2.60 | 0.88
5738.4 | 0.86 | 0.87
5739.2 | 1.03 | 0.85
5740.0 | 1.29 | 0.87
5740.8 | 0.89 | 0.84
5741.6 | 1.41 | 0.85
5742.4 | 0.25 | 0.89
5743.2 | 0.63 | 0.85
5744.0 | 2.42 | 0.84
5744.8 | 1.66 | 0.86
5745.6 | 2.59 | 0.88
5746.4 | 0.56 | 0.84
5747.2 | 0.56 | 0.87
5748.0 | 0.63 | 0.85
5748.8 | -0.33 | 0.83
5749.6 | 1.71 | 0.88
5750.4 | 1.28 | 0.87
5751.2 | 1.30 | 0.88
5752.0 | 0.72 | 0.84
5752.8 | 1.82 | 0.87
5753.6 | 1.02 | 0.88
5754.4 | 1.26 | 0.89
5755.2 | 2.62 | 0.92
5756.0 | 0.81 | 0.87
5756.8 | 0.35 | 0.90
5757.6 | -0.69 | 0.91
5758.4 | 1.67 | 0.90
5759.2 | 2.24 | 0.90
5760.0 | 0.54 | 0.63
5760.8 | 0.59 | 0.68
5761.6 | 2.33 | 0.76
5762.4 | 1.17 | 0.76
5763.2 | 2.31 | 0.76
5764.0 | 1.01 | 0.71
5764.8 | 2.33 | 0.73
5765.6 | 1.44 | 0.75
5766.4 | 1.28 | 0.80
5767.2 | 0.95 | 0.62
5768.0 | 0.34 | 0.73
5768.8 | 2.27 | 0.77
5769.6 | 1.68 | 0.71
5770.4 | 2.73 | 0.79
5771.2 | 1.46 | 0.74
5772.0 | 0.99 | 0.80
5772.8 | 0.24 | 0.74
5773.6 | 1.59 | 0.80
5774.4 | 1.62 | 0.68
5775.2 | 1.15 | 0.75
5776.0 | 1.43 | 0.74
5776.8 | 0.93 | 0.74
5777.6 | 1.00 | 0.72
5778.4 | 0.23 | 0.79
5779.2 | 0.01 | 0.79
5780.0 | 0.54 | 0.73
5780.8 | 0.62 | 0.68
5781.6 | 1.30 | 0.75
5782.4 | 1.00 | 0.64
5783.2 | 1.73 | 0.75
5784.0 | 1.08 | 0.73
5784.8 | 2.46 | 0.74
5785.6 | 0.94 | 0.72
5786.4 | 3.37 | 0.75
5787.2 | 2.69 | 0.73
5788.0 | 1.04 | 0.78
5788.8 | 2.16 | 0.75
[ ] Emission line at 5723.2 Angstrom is [O III]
